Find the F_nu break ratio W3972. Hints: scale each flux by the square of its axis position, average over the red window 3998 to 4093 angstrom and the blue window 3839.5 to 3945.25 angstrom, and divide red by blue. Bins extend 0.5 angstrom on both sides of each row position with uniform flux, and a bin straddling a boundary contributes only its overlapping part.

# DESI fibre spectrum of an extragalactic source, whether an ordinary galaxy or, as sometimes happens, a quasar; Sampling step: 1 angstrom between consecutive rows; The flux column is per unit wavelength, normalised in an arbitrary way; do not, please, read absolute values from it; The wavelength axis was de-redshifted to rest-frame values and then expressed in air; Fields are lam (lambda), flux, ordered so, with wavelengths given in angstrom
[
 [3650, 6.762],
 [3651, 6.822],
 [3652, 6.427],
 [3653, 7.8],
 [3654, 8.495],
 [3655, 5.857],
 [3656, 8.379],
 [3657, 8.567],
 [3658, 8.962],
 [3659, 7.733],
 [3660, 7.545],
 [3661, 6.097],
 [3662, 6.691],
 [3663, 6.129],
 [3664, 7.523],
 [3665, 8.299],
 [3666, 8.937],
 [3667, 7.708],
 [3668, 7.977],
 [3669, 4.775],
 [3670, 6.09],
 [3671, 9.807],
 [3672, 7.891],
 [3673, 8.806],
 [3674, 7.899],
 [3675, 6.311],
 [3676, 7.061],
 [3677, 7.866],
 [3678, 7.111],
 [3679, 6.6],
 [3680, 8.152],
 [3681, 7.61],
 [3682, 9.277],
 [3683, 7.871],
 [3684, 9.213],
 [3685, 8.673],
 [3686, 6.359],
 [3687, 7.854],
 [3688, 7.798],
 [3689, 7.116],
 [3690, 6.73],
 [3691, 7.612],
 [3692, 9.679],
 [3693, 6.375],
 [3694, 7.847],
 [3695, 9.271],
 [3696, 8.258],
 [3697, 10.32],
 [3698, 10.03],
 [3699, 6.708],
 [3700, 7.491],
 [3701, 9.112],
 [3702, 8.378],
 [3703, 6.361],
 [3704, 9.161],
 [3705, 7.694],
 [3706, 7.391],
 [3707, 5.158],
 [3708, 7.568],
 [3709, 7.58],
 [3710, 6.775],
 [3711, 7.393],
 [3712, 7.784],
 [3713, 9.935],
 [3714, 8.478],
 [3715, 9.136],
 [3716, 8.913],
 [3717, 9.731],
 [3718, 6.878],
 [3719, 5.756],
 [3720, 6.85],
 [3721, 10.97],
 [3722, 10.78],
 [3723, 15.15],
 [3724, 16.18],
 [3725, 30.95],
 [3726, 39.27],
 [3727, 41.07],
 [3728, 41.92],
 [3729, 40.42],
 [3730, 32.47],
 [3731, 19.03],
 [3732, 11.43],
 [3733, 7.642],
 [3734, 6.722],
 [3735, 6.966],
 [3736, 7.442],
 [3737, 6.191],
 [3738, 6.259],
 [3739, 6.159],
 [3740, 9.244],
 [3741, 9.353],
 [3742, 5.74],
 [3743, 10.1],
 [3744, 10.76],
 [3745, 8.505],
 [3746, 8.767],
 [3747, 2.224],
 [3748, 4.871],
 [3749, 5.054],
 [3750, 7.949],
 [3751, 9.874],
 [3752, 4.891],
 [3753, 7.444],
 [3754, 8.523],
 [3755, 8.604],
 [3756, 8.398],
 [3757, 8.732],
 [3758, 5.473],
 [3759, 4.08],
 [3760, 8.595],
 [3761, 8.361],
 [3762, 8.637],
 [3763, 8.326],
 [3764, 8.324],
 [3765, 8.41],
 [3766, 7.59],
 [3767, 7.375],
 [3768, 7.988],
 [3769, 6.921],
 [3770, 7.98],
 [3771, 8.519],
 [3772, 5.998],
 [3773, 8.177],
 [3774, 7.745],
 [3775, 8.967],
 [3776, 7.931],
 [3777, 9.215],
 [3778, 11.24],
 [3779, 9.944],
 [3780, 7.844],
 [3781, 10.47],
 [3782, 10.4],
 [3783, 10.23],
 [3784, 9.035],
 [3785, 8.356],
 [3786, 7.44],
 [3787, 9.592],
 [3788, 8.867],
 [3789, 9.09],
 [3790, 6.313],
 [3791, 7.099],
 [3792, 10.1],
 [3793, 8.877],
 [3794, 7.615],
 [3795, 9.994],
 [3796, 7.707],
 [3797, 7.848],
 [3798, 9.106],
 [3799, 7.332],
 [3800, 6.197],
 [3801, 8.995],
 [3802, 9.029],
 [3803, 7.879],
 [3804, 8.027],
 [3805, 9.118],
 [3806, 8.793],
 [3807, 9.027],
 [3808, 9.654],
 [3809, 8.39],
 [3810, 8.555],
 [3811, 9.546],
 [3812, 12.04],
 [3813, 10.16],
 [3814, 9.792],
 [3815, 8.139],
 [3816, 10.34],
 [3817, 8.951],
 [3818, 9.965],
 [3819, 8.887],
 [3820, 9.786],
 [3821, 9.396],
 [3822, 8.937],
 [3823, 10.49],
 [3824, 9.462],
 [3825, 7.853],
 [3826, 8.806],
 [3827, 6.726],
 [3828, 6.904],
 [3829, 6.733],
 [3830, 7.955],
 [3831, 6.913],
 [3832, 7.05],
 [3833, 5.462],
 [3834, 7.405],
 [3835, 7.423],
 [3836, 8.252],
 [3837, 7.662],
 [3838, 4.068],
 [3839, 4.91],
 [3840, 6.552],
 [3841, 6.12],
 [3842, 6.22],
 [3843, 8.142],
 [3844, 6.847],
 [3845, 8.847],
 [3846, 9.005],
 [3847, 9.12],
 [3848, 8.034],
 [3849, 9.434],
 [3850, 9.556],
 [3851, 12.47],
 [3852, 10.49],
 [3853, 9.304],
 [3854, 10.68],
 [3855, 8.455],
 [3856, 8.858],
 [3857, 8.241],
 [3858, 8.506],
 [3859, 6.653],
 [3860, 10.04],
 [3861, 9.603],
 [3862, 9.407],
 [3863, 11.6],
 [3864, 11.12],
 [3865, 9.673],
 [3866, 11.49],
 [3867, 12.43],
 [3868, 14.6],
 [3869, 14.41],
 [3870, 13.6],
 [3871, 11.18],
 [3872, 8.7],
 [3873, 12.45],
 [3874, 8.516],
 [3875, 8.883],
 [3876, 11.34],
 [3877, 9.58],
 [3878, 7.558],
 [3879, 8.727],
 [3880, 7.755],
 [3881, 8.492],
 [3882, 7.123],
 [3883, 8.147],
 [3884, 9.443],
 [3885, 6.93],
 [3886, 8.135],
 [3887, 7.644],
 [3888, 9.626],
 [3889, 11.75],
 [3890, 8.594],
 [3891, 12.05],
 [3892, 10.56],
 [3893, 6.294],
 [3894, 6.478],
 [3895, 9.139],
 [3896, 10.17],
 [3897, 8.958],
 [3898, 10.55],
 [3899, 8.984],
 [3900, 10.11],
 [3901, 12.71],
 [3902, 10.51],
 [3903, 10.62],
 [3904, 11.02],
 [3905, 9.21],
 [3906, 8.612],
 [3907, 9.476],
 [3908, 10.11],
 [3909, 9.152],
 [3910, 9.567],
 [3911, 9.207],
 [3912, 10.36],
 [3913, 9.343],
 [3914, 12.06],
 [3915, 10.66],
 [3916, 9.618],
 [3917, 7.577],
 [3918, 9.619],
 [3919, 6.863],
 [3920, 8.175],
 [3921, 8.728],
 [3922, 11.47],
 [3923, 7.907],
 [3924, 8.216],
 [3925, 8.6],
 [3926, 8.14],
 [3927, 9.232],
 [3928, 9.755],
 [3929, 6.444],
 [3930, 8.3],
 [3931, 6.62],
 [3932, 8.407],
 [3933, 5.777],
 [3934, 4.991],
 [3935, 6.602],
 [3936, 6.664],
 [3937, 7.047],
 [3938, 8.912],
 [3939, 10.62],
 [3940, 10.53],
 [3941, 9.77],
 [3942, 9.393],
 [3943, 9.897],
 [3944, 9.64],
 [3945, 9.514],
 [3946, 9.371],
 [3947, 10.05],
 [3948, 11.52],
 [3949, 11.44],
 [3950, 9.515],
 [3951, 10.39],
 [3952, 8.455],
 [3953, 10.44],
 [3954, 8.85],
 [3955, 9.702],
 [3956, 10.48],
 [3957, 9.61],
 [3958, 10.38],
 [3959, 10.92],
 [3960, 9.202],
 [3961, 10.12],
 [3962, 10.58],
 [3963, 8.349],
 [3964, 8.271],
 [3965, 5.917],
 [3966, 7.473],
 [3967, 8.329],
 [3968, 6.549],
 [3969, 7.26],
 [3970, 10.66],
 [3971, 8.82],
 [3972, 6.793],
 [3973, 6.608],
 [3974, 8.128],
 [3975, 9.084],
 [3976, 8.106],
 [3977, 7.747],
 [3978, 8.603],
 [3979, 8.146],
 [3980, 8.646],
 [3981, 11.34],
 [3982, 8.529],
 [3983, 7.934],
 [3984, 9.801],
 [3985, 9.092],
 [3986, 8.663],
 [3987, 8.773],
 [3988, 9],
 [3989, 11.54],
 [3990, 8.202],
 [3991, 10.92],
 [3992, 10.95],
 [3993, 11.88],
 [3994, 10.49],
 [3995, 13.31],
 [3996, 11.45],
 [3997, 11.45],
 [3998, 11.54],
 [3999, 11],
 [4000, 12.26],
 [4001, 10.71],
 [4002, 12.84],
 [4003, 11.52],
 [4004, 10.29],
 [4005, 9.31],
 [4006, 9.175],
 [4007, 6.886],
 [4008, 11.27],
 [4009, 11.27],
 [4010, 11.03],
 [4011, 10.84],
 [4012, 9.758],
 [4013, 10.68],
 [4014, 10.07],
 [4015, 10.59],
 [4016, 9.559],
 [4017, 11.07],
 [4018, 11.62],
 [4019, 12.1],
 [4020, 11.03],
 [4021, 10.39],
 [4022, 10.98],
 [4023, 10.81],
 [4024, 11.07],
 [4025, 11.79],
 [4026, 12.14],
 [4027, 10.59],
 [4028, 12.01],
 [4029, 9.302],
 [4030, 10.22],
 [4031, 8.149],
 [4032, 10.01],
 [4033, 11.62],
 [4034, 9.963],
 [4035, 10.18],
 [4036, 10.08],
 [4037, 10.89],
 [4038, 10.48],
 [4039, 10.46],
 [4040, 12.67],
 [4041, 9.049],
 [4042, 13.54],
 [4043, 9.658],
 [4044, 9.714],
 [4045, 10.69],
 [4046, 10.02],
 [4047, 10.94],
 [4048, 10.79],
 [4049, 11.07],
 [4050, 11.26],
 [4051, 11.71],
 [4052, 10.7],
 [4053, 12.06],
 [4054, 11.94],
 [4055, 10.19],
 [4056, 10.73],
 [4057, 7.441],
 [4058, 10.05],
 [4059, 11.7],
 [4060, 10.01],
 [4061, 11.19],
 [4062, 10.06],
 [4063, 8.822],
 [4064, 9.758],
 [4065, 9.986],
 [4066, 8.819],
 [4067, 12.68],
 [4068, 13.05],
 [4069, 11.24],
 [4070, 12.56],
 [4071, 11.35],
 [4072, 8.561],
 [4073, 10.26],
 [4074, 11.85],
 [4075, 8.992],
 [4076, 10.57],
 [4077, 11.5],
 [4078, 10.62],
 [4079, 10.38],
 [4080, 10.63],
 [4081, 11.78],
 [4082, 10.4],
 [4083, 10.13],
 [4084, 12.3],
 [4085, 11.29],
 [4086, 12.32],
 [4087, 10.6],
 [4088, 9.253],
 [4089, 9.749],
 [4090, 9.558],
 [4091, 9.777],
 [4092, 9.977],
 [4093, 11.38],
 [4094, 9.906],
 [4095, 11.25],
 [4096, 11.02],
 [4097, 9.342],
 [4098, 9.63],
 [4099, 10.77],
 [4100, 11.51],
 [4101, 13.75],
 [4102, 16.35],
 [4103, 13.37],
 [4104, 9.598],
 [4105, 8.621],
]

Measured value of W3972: 1.25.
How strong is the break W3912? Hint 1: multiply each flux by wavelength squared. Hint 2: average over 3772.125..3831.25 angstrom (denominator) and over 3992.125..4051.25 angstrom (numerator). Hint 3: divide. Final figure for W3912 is 1.38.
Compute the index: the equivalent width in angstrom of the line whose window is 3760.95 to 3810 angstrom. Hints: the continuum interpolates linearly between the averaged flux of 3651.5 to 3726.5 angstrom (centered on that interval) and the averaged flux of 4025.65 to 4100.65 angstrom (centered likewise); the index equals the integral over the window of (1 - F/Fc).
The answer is 4.07 angstrom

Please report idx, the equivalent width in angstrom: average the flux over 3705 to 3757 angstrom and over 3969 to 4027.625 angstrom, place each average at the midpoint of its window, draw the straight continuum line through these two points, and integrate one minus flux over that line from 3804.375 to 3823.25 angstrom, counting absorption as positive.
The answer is 3.02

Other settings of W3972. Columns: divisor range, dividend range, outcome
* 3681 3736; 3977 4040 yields 1.03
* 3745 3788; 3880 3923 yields 1.26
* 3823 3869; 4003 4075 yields 1.35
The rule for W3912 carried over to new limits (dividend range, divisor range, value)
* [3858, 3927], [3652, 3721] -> 1.38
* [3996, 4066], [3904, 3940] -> 1.29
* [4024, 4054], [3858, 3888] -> 1.20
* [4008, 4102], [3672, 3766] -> 1.27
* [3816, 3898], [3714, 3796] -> 0.90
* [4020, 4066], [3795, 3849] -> 1.44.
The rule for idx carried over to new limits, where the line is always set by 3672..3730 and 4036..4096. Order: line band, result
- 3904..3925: 2.98 angstrom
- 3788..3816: 5.81 angstrom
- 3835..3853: 4.84 angstrom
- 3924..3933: 2.32 angstrom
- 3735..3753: 6.20 angstrom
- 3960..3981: 4.84 angstrom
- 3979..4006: 0.99 angstrom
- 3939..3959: 1.54 angstrom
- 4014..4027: -0.37 angstrom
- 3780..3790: 1.78 angstrom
